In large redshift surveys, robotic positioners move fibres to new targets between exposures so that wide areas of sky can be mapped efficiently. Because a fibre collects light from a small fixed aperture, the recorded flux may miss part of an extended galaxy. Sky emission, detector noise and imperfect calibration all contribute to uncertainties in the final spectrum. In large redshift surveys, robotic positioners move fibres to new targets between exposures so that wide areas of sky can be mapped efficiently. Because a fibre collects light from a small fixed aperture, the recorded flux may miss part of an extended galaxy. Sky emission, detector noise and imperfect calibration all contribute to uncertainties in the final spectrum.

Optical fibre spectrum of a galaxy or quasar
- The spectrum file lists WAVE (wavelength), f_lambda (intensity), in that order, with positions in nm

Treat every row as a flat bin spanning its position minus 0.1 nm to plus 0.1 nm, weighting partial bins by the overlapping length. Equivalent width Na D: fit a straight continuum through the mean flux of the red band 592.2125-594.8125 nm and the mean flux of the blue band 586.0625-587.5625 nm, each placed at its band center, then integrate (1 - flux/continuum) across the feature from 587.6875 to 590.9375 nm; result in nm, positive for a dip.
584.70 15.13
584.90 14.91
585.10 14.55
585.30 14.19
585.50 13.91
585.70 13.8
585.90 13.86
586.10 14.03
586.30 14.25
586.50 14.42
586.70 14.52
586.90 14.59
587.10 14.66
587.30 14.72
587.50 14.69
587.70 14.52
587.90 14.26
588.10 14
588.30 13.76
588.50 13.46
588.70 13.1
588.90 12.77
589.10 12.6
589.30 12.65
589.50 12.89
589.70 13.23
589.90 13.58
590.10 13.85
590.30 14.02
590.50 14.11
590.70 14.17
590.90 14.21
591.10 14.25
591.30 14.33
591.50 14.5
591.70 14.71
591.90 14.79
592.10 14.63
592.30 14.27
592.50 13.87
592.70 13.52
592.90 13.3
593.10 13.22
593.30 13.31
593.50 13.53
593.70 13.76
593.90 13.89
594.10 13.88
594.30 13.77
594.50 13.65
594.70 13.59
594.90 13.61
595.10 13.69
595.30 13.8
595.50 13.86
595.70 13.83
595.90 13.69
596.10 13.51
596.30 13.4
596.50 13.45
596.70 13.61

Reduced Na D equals 0.142 nm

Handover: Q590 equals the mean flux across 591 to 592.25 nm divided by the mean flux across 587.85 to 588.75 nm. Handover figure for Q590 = 1.06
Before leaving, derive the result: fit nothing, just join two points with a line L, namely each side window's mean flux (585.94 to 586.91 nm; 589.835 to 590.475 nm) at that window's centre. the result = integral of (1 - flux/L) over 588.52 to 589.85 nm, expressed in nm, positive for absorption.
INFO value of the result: 0.10 nm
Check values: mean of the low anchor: 14.3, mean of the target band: 12.9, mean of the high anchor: 13.9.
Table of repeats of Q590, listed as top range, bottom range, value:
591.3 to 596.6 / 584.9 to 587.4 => 0.97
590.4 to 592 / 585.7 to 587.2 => 1.01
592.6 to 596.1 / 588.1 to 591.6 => 1.00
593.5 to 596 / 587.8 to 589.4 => 1.03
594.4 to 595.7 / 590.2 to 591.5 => 0.97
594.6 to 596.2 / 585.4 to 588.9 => 0.97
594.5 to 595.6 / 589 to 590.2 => 1.04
